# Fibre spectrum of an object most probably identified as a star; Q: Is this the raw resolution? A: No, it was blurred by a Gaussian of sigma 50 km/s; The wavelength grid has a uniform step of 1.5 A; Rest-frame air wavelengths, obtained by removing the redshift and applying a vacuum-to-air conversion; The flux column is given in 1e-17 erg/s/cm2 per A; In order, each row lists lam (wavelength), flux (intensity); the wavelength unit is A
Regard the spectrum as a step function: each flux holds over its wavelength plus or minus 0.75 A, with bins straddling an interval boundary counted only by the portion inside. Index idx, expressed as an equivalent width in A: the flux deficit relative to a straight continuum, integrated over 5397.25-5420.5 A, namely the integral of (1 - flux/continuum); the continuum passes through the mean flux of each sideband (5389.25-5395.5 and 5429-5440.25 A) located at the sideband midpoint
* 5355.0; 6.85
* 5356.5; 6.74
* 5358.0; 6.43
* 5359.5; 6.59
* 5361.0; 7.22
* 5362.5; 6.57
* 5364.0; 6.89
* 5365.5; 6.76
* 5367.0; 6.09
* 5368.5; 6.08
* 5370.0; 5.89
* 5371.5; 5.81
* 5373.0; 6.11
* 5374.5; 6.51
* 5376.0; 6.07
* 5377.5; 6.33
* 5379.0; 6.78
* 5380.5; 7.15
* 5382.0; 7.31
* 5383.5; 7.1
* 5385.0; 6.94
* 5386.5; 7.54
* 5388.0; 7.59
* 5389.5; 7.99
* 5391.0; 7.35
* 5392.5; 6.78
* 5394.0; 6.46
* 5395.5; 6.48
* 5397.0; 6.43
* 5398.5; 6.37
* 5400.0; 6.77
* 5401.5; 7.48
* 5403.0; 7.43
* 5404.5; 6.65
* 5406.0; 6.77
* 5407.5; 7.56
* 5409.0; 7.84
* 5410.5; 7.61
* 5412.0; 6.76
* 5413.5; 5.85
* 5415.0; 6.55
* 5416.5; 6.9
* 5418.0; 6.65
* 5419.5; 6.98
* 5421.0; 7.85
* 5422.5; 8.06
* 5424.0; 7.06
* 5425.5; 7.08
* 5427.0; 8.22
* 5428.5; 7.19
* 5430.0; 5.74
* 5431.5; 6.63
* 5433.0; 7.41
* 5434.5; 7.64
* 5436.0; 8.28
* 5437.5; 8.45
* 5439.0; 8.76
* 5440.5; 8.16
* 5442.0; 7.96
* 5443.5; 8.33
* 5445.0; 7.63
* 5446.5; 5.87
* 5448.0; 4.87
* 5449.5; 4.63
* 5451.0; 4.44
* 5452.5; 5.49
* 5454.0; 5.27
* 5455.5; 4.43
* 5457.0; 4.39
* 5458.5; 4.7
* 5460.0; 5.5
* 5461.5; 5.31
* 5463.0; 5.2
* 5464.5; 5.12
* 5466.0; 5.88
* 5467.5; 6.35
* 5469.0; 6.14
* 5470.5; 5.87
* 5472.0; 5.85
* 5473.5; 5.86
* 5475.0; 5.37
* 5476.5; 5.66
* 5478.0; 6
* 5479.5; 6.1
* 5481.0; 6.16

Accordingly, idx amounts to 0.90 A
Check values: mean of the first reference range 7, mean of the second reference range 7.58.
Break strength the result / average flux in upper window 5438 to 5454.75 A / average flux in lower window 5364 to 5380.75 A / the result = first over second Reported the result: 1.03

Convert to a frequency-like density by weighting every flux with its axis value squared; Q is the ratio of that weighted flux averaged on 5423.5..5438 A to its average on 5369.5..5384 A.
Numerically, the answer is 1.2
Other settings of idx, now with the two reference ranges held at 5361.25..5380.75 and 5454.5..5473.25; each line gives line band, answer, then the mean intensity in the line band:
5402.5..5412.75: -2.1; 7.23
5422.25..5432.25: -2.2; 7.09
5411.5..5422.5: -1.8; 6.88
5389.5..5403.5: -1.8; 6.89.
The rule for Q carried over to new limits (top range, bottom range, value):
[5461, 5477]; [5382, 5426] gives 0.83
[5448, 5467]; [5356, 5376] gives 0.81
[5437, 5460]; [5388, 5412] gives 0.89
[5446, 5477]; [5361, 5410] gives 0.80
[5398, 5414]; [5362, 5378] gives 1.14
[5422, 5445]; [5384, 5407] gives 1.11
